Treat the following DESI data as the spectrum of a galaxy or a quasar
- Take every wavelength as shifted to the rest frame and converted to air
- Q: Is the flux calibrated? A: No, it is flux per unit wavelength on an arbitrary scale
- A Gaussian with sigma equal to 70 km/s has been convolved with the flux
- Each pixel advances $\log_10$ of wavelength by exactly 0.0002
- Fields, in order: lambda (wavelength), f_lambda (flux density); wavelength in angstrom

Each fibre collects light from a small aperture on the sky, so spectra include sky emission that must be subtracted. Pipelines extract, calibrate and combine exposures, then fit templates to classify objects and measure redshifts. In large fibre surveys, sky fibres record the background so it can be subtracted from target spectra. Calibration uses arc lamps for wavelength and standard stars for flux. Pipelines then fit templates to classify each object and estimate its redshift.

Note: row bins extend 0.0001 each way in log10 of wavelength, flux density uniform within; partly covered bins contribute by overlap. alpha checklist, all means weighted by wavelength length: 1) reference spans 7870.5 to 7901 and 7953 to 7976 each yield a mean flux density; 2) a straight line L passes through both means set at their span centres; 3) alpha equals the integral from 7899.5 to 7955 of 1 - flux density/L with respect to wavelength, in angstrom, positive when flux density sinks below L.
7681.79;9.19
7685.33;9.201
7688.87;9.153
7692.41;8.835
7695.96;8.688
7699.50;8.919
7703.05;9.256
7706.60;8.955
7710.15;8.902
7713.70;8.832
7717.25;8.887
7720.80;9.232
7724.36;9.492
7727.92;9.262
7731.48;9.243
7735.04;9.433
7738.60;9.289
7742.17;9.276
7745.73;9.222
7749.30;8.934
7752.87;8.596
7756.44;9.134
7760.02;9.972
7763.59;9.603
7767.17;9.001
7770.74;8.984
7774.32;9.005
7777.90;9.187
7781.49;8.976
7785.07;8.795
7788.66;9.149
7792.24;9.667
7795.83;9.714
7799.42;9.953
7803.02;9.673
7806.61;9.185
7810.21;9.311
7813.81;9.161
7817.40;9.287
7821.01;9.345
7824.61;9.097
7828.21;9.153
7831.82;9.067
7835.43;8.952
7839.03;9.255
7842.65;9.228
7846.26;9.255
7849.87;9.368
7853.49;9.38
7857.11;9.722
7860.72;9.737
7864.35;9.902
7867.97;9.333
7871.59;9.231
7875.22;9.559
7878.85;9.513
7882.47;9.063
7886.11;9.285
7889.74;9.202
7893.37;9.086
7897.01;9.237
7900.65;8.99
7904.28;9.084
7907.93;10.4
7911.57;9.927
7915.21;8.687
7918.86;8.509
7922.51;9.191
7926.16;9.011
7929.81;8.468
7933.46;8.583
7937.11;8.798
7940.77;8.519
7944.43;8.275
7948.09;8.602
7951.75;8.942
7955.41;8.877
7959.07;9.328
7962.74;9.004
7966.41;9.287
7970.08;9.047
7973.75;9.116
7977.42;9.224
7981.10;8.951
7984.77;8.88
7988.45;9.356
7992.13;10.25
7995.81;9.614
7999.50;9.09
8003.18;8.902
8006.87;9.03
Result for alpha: 1.5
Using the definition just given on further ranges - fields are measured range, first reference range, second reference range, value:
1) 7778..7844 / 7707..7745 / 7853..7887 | 0.58 angstrom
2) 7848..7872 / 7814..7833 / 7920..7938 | -1.28 angstrom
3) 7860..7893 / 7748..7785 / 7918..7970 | -1.69 angstrom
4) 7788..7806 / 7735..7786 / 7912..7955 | -1.12 angstrom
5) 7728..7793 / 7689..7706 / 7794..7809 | 1.13 angstrom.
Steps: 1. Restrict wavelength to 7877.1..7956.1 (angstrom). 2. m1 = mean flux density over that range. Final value 9.01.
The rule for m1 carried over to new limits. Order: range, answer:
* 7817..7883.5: 9.34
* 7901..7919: 9.37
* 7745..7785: 9.13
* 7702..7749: 9.17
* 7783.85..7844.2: 9.3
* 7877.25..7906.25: 9.19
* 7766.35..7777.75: 9.03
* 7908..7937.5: 8.99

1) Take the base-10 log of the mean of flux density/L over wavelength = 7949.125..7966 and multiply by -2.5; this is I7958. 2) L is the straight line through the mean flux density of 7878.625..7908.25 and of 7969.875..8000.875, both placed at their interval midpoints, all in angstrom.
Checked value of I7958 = 0.03 mag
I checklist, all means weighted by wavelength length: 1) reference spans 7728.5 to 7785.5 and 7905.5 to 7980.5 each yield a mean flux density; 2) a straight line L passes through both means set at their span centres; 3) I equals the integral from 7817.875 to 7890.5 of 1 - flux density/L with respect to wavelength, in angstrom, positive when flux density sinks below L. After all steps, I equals -2.0 angstrom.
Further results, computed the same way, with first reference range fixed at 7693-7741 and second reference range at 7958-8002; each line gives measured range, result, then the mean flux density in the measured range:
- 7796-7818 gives -0.7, 9.46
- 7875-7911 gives -0.6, 9.35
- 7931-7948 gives 1.3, 8.55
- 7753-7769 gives -0.4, 9.34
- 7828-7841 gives 0.1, 9.1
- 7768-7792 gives 0.2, 9.06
